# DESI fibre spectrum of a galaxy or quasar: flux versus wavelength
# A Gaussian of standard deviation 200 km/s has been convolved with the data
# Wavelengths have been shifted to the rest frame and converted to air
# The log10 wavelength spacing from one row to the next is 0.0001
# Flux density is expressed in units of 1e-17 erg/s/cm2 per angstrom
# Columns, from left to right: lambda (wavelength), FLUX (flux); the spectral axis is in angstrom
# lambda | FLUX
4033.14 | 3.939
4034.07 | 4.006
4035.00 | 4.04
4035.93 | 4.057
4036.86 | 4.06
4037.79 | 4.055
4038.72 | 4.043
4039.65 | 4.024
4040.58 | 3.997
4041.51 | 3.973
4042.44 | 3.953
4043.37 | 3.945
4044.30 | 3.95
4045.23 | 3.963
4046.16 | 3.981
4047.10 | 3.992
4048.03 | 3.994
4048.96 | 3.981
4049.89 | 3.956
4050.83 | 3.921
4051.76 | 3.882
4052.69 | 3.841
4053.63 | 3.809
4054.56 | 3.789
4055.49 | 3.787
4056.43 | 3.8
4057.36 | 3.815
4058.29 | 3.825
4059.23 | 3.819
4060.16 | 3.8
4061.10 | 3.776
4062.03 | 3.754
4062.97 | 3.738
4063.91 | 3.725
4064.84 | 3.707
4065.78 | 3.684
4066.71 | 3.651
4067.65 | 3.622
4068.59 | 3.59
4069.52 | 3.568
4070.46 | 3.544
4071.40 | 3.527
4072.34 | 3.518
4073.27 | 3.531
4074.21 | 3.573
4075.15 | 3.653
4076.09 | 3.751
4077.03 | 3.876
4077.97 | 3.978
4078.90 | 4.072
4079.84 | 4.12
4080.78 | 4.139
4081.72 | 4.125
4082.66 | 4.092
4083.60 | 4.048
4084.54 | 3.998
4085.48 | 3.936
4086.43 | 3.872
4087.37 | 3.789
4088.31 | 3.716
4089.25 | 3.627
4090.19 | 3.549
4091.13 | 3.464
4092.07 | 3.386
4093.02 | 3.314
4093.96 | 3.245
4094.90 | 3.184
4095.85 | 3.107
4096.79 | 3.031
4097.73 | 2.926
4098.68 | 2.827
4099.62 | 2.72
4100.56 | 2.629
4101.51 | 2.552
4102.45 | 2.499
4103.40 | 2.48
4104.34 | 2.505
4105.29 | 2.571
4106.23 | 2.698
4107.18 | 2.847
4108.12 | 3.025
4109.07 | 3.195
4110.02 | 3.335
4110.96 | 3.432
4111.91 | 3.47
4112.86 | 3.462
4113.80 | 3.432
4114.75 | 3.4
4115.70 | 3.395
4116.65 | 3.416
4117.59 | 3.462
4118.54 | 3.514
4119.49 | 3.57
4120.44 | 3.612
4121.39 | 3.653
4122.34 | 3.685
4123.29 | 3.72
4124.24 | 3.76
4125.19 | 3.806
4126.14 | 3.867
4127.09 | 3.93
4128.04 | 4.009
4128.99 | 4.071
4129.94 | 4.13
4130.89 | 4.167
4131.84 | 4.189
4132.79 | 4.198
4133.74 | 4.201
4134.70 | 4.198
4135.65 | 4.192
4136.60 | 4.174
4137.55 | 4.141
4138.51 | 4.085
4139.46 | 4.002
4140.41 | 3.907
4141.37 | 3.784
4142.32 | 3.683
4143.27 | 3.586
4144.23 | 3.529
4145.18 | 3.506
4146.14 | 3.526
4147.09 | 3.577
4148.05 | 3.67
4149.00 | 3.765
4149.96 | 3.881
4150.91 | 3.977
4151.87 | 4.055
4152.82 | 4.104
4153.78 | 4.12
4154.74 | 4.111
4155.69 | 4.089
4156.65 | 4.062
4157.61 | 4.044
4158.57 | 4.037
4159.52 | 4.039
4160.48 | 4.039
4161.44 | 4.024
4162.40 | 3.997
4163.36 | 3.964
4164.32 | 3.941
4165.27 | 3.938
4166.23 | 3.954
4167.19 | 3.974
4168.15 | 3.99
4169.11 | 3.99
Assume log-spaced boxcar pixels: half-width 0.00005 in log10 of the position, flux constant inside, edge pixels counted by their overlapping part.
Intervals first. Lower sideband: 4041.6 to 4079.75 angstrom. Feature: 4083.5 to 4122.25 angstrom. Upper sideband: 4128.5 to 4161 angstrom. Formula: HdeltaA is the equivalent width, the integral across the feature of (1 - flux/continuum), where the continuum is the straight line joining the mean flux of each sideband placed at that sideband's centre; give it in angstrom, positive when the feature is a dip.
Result 6.2 angstrom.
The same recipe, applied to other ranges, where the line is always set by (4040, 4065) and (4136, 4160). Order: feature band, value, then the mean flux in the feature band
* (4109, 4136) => 1.0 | 3.75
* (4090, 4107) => 4.2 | 2.91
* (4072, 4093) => 0.4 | 3.8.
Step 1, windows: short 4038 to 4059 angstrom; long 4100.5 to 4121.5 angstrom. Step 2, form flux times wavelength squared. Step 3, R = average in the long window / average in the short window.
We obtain 0.8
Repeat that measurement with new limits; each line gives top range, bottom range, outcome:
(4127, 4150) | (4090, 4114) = 1.32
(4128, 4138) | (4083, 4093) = 1.14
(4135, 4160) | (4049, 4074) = 1.09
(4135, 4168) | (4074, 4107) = 1.19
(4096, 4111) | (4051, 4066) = 0.76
